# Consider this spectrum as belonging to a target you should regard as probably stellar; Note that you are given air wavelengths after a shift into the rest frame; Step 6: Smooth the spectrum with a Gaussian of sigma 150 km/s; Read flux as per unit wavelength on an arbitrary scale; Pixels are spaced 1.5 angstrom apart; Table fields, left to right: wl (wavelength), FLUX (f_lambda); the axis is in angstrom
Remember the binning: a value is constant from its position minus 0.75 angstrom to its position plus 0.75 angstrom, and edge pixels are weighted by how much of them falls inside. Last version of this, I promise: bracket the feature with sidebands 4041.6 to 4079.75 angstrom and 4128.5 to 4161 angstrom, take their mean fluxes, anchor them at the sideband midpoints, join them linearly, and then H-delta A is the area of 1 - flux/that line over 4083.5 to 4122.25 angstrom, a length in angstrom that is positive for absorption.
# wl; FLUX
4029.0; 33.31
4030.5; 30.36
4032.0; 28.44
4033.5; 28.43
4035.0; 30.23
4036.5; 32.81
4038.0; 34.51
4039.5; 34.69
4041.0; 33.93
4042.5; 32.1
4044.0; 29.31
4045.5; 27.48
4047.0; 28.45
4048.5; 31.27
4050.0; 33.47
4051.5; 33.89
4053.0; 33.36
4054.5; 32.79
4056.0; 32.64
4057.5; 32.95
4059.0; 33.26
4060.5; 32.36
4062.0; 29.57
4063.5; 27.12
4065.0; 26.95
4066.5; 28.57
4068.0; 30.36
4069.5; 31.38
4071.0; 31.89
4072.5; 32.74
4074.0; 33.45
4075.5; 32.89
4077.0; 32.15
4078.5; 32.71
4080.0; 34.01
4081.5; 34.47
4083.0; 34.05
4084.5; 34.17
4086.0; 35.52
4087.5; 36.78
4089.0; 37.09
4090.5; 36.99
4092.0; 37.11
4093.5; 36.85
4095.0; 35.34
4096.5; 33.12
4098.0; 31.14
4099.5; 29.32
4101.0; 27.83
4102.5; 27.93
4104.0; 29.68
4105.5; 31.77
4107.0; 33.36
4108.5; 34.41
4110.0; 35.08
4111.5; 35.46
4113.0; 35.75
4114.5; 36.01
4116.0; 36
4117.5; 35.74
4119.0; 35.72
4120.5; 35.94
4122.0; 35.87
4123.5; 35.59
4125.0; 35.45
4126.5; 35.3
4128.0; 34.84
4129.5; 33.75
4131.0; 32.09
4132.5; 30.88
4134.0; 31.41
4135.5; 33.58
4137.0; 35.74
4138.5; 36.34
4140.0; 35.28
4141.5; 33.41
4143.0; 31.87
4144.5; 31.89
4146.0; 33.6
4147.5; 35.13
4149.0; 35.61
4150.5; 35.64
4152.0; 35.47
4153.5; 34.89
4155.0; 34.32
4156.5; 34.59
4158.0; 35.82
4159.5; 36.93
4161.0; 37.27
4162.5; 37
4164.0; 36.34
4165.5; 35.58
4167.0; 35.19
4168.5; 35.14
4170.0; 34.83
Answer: -1.6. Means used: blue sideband 31.4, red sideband 34.3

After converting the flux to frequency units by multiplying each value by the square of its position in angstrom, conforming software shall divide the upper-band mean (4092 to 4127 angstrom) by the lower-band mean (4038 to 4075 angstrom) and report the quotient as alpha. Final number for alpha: 1.1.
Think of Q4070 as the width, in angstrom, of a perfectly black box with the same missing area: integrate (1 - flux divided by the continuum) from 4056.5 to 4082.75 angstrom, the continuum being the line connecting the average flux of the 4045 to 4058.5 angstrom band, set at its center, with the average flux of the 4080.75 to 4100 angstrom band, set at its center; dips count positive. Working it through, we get 1.3 angstrom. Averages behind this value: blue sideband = 31.9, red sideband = 34.8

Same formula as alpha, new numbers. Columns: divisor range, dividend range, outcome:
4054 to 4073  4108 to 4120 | 1.18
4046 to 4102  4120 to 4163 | 1.10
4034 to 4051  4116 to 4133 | 1.14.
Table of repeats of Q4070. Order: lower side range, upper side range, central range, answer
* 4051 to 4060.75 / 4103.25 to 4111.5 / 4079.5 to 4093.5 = -1.10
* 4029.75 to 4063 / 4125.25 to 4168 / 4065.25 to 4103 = -0.36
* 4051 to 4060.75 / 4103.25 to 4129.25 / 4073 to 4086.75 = 0.02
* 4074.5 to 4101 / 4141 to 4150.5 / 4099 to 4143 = 0.19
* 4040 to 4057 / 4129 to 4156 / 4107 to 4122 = -0.98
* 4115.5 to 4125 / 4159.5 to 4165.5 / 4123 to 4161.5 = 1.92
